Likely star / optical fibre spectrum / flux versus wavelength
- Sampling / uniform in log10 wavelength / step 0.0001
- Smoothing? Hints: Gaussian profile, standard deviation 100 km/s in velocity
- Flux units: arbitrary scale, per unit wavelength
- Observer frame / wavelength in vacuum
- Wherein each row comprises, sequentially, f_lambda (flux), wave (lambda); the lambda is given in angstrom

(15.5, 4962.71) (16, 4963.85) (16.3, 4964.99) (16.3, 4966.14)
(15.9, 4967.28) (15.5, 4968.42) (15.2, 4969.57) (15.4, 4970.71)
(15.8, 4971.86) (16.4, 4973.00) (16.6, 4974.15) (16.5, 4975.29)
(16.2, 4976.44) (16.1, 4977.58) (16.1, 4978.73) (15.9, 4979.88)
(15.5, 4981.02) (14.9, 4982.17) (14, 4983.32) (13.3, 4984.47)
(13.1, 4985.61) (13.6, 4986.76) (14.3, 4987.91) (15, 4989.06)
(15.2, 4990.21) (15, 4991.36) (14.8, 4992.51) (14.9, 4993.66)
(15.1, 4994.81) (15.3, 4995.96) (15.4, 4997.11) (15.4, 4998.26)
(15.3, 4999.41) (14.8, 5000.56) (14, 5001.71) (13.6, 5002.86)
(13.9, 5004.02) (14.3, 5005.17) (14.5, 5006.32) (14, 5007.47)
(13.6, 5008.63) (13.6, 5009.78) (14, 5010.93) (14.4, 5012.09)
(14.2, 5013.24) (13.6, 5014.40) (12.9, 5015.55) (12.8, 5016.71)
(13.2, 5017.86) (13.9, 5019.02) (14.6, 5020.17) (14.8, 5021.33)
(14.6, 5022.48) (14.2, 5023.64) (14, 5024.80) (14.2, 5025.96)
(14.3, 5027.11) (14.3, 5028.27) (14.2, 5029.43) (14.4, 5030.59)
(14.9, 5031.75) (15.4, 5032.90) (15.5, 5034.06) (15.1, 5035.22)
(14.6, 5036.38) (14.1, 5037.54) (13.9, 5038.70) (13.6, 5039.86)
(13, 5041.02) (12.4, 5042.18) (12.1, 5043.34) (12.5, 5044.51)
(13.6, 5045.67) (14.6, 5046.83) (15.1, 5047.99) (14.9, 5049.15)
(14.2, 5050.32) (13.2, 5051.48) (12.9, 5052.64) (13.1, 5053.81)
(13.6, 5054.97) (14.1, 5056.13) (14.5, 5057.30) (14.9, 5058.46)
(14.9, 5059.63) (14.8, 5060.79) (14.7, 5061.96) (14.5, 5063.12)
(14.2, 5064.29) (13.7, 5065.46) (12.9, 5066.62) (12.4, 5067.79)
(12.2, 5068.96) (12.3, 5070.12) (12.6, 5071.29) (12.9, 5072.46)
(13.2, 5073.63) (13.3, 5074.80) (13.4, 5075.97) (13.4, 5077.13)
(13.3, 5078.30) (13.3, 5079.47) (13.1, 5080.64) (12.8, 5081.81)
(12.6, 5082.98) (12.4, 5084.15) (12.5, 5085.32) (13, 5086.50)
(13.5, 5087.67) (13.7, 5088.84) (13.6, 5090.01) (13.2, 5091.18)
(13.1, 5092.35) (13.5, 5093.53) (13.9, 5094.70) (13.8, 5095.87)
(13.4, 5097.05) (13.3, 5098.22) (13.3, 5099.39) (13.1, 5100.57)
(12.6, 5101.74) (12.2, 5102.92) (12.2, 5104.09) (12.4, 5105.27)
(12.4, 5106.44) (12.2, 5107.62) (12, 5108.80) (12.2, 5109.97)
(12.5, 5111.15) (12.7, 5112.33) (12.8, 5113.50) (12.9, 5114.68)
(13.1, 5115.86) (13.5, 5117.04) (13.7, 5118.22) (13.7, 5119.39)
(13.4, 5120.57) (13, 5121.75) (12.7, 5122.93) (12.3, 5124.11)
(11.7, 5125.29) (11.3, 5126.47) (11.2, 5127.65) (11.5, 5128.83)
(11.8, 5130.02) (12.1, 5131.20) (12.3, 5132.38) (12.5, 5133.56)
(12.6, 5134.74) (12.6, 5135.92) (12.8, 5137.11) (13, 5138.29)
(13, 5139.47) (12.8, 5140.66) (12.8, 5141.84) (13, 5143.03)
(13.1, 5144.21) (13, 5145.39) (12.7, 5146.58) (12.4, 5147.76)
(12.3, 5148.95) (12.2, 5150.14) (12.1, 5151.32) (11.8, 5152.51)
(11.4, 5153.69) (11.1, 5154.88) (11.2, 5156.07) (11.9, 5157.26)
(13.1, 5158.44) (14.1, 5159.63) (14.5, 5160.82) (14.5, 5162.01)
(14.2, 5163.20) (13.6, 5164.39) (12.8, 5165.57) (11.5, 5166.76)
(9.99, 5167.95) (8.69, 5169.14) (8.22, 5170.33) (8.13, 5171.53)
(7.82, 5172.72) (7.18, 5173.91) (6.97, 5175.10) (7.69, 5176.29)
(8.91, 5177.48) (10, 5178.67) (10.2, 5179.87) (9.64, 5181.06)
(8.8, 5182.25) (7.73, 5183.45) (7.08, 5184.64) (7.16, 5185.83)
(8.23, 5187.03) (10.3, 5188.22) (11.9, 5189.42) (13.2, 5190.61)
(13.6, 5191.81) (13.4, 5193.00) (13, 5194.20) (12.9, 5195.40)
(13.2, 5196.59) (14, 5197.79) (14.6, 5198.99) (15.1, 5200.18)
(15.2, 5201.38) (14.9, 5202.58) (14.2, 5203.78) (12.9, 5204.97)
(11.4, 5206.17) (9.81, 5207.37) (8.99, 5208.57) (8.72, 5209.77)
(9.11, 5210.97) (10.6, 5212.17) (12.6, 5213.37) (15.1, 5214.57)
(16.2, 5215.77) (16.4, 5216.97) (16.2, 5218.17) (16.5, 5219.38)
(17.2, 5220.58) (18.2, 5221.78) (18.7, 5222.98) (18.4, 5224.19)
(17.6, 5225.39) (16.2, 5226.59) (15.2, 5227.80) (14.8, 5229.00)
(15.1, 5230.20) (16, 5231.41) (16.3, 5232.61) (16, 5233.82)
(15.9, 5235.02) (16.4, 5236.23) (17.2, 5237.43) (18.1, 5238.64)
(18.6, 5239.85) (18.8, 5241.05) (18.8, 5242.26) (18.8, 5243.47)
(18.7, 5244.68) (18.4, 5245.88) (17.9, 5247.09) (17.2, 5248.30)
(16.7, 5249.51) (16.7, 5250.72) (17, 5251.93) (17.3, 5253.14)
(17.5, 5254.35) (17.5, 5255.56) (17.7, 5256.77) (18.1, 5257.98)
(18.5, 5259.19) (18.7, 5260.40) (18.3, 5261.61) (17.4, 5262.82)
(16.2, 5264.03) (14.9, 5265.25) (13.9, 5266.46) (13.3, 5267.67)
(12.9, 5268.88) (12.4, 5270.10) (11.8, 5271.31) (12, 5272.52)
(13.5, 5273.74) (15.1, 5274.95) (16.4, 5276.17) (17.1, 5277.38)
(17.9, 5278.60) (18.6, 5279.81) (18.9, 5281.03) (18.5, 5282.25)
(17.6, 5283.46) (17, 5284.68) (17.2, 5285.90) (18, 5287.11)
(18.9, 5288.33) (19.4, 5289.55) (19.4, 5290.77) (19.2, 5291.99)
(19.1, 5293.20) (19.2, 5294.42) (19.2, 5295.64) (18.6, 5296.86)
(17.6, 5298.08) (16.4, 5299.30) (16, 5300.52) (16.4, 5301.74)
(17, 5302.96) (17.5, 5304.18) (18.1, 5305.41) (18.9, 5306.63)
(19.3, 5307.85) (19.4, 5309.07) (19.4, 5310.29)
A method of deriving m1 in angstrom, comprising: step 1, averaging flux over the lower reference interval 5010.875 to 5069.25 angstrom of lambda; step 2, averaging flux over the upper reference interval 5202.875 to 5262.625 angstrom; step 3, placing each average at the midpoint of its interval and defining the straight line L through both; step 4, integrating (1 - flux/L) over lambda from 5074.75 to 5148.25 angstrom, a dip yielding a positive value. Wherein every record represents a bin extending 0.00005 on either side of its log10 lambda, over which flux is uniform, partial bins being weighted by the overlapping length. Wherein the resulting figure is 9.7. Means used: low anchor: 14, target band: 12.8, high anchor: 16.1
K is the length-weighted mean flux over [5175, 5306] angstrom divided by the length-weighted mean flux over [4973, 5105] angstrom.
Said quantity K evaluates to 1.1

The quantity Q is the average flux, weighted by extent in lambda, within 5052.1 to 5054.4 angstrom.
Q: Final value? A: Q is 13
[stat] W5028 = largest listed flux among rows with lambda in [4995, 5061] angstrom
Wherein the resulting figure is 15.5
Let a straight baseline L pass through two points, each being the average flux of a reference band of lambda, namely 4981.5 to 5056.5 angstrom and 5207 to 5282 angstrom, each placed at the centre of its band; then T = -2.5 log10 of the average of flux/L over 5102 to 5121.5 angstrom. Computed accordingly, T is 0.171 mag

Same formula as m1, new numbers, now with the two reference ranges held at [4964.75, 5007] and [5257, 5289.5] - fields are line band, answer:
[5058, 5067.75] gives 0.8 angstrom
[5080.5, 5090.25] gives 1.6 angstrom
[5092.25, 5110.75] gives 3.3 angstrom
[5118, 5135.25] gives 3.7 angstrom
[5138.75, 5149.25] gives 2.0 angstrom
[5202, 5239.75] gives 2.8 angstrom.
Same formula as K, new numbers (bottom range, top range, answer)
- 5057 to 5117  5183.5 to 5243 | 1.08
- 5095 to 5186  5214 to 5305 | 1.44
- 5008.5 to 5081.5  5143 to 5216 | 0.83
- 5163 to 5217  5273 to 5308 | 1.59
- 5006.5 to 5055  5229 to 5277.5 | 1.18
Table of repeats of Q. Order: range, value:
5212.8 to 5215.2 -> 13.9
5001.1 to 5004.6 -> 13.8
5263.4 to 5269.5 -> 14.2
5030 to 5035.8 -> 15.1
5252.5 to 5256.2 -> 17.4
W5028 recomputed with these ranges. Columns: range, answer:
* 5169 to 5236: 18.7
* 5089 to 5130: 13.9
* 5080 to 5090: 13.7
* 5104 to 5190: 14.5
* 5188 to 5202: 15.2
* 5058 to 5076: 14.9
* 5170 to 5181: 10.2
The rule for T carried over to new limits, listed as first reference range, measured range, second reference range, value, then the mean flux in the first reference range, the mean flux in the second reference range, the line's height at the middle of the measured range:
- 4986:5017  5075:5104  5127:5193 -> -0.04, 14.4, 11.3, 12.6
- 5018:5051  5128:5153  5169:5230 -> 0.04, 14.2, 12.3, 12.9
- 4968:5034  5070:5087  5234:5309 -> 0.19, 14.7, 17.2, 15.4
